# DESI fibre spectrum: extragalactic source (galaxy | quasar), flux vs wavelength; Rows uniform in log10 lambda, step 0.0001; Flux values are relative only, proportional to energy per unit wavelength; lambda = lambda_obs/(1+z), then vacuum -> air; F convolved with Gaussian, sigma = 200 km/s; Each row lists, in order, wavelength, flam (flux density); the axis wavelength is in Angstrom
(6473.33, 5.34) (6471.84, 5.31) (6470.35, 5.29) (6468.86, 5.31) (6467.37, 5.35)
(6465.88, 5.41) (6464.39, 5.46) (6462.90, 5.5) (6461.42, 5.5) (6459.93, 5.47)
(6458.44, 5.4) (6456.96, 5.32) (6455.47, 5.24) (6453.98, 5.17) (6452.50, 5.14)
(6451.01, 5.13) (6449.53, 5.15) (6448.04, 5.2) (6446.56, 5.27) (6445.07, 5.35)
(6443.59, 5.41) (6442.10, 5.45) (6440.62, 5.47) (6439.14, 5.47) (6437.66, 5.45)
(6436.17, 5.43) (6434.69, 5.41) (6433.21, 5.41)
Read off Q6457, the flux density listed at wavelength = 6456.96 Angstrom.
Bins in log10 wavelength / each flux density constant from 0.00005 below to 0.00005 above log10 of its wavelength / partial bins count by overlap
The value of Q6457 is 5.32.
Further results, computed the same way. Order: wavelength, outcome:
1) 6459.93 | 5.47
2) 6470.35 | 5.29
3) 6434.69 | 5.41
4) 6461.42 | 5.5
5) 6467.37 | 5.35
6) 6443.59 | 5.41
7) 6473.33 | 5.34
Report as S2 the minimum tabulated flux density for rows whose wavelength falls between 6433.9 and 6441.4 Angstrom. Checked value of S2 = 5.41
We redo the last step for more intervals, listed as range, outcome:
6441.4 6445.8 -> 5.35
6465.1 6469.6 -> 5.31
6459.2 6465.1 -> 5.46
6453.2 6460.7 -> 5.17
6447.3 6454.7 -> 5.13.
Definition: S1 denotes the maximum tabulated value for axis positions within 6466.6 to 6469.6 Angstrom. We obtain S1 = 5.35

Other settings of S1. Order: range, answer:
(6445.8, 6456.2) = 5.27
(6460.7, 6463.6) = 5.5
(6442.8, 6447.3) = 5.41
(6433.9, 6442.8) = 5.47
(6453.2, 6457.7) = 5.32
